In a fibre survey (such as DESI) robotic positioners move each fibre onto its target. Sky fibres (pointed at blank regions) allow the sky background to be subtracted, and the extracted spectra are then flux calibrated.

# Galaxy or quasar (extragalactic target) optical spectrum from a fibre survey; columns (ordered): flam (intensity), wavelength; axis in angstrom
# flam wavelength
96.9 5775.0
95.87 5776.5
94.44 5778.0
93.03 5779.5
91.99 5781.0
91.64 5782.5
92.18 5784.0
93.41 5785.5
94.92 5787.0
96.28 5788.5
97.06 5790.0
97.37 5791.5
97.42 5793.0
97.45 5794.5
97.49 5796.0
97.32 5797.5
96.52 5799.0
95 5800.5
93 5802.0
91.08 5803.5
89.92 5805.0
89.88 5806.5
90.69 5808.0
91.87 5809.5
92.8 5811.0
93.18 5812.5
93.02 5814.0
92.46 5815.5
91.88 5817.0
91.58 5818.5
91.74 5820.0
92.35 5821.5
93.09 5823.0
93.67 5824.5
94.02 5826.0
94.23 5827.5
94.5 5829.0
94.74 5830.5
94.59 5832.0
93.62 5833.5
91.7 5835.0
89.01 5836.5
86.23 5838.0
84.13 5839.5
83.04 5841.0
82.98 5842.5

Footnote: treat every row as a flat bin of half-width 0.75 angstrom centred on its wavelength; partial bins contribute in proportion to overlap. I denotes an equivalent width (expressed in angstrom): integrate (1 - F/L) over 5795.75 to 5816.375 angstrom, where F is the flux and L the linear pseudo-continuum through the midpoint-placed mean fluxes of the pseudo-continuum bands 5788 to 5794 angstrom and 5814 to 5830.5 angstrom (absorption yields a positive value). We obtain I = 0.5 angstrom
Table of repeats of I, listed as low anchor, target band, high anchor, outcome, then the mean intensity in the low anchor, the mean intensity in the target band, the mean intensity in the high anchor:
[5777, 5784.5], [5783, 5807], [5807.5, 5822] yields -0.6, 92.8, 94.8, 92.2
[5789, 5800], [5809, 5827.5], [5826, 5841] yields 0.2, 97.2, 92.7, 91.1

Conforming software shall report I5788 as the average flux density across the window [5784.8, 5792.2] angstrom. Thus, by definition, 95.8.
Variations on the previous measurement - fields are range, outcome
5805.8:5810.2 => 90.8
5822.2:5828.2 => 93.7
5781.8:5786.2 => 92.4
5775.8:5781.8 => 93.8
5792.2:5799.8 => 97.2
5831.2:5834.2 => 94.1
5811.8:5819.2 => 92.4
